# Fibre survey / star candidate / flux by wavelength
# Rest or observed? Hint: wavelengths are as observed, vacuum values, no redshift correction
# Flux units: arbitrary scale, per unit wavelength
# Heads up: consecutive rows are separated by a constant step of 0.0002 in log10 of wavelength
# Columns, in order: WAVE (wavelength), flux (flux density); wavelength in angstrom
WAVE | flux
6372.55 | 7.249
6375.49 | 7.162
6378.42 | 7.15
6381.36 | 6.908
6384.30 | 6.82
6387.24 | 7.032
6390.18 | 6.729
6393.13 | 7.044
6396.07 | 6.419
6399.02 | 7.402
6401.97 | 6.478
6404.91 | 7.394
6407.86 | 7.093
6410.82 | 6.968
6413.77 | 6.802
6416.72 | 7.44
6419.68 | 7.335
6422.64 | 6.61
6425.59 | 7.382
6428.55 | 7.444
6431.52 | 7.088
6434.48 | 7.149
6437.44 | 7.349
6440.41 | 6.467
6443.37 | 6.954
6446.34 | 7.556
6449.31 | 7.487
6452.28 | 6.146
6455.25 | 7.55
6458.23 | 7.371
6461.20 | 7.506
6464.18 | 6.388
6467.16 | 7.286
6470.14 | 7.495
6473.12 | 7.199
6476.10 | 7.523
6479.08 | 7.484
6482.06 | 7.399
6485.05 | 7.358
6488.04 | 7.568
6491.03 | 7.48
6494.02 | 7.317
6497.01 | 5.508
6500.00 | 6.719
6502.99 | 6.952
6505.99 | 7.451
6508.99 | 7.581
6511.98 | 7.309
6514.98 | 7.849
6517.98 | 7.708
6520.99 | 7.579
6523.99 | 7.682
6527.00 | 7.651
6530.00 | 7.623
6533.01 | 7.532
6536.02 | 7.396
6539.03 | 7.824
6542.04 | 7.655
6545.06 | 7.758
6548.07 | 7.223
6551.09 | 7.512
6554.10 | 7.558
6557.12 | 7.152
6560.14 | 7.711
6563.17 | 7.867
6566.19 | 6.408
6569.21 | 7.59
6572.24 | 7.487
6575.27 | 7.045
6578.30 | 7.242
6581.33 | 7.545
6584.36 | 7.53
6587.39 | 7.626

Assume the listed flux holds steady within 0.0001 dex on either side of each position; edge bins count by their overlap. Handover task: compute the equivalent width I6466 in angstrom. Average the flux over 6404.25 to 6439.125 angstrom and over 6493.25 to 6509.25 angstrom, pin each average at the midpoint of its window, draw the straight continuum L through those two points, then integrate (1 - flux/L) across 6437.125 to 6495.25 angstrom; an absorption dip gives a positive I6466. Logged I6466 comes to -2.1 angstrom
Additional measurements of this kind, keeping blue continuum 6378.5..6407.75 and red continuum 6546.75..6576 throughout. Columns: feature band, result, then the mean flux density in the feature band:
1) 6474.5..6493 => -0.8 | 7.46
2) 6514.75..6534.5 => -1.0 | 7.65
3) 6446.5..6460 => -0.2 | 7.19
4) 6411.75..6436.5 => -0.5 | 7.16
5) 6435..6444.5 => 0.1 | 6.95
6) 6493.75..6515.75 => 0.5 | 7.05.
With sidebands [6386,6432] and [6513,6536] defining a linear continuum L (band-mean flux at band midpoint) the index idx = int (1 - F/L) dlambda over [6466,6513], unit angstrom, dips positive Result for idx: 1.4 angstrom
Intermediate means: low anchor 7.04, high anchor 7.63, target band 7.23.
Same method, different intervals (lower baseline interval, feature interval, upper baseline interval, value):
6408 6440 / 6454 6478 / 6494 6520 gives -0.5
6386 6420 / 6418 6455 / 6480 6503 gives -0.4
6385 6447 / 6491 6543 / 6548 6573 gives -0.6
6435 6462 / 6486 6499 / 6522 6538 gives 0.7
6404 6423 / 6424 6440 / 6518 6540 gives -0.1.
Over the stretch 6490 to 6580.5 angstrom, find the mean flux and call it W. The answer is 7.38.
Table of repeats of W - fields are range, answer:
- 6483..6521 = 7.25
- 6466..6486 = 7.4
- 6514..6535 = 7.65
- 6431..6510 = 7.16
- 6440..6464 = 7.12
